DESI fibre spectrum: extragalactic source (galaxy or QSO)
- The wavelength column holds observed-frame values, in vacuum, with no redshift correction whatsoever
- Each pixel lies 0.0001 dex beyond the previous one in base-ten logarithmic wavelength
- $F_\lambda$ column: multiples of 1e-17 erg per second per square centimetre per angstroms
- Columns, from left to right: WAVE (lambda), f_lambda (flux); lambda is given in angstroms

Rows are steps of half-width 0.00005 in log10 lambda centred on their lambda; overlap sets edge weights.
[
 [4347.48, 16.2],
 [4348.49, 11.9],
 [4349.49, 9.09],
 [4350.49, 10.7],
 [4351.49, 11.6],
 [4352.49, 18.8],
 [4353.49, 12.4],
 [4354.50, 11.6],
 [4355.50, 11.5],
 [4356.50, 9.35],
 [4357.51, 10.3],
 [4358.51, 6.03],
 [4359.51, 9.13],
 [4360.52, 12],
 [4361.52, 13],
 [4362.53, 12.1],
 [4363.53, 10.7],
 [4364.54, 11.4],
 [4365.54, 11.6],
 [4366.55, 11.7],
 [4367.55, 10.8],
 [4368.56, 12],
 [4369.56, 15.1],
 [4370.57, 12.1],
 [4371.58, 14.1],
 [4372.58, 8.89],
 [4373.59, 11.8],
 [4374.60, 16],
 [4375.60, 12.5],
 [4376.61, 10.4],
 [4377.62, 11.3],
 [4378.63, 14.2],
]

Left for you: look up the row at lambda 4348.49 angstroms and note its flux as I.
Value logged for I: 11.9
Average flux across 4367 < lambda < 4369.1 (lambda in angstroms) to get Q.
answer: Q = 11.5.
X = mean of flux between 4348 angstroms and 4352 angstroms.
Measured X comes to 10.9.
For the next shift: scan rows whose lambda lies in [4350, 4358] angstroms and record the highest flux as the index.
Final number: 18.8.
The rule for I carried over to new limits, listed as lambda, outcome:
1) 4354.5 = 11.6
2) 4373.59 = 11.8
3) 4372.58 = 8.89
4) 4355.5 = 11.5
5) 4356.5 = 9.35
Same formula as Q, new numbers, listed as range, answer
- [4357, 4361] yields 9.34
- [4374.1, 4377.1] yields 13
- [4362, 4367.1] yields 11.5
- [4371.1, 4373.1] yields 11.5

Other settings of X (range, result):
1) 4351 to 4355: 13.6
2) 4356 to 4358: 9.8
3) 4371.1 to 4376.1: 12.7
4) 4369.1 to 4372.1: 13.7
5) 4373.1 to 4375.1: 13.9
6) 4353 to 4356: 11.8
